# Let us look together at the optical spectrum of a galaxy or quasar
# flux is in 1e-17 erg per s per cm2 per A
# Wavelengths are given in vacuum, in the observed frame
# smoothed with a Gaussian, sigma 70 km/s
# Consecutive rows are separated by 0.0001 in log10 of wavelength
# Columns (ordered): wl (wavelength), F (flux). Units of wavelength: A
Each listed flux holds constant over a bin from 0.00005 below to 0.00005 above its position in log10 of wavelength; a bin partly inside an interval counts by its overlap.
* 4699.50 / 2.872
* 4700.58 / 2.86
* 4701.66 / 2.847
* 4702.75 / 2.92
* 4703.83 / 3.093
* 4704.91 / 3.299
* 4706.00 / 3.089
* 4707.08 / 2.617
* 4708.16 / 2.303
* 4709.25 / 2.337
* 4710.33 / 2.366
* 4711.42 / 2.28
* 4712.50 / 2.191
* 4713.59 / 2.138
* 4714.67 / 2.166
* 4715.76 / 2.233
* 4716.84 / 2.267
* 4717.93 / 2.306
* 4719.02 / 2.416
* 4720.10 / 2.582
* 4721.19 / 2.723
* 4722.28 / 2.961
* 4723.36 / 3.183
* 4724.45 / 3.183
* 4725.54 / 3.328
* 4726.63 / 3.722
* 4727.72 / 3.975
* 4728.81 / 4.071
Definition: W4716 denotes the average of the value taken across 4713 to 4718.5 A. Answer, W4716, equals 2.22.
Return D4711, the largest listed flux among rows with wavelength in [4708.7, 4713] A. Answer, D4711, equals 2.366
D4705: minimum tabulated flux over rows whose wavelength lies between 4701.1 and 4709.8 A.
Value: 2.303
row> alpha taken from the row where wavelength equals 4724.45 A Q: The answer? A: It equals 3.183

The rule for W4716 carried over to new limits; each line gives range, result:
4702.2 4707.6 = 3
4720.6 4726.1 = 3.07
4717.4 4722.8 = 2.6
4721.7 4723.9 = 3.07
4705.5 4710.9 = 2.54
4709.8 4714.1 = 2.24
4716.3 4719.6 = 2.33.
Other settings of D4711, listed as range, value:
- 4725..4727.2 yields 3.722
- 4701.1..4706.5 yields 3.299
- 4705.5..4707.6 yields 3.089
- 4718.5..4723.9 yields 3.183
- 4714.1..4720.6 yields 2.582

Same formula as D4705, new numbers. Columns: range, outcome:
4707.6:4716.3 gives 2.138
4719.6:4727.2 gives 2.582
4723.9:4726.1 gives 3.183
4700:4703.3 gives 2.847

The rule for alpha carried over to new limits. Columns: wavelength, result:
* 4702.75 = 2.92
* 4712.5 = 2.191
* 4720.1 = 2.582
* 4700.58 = 2.86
